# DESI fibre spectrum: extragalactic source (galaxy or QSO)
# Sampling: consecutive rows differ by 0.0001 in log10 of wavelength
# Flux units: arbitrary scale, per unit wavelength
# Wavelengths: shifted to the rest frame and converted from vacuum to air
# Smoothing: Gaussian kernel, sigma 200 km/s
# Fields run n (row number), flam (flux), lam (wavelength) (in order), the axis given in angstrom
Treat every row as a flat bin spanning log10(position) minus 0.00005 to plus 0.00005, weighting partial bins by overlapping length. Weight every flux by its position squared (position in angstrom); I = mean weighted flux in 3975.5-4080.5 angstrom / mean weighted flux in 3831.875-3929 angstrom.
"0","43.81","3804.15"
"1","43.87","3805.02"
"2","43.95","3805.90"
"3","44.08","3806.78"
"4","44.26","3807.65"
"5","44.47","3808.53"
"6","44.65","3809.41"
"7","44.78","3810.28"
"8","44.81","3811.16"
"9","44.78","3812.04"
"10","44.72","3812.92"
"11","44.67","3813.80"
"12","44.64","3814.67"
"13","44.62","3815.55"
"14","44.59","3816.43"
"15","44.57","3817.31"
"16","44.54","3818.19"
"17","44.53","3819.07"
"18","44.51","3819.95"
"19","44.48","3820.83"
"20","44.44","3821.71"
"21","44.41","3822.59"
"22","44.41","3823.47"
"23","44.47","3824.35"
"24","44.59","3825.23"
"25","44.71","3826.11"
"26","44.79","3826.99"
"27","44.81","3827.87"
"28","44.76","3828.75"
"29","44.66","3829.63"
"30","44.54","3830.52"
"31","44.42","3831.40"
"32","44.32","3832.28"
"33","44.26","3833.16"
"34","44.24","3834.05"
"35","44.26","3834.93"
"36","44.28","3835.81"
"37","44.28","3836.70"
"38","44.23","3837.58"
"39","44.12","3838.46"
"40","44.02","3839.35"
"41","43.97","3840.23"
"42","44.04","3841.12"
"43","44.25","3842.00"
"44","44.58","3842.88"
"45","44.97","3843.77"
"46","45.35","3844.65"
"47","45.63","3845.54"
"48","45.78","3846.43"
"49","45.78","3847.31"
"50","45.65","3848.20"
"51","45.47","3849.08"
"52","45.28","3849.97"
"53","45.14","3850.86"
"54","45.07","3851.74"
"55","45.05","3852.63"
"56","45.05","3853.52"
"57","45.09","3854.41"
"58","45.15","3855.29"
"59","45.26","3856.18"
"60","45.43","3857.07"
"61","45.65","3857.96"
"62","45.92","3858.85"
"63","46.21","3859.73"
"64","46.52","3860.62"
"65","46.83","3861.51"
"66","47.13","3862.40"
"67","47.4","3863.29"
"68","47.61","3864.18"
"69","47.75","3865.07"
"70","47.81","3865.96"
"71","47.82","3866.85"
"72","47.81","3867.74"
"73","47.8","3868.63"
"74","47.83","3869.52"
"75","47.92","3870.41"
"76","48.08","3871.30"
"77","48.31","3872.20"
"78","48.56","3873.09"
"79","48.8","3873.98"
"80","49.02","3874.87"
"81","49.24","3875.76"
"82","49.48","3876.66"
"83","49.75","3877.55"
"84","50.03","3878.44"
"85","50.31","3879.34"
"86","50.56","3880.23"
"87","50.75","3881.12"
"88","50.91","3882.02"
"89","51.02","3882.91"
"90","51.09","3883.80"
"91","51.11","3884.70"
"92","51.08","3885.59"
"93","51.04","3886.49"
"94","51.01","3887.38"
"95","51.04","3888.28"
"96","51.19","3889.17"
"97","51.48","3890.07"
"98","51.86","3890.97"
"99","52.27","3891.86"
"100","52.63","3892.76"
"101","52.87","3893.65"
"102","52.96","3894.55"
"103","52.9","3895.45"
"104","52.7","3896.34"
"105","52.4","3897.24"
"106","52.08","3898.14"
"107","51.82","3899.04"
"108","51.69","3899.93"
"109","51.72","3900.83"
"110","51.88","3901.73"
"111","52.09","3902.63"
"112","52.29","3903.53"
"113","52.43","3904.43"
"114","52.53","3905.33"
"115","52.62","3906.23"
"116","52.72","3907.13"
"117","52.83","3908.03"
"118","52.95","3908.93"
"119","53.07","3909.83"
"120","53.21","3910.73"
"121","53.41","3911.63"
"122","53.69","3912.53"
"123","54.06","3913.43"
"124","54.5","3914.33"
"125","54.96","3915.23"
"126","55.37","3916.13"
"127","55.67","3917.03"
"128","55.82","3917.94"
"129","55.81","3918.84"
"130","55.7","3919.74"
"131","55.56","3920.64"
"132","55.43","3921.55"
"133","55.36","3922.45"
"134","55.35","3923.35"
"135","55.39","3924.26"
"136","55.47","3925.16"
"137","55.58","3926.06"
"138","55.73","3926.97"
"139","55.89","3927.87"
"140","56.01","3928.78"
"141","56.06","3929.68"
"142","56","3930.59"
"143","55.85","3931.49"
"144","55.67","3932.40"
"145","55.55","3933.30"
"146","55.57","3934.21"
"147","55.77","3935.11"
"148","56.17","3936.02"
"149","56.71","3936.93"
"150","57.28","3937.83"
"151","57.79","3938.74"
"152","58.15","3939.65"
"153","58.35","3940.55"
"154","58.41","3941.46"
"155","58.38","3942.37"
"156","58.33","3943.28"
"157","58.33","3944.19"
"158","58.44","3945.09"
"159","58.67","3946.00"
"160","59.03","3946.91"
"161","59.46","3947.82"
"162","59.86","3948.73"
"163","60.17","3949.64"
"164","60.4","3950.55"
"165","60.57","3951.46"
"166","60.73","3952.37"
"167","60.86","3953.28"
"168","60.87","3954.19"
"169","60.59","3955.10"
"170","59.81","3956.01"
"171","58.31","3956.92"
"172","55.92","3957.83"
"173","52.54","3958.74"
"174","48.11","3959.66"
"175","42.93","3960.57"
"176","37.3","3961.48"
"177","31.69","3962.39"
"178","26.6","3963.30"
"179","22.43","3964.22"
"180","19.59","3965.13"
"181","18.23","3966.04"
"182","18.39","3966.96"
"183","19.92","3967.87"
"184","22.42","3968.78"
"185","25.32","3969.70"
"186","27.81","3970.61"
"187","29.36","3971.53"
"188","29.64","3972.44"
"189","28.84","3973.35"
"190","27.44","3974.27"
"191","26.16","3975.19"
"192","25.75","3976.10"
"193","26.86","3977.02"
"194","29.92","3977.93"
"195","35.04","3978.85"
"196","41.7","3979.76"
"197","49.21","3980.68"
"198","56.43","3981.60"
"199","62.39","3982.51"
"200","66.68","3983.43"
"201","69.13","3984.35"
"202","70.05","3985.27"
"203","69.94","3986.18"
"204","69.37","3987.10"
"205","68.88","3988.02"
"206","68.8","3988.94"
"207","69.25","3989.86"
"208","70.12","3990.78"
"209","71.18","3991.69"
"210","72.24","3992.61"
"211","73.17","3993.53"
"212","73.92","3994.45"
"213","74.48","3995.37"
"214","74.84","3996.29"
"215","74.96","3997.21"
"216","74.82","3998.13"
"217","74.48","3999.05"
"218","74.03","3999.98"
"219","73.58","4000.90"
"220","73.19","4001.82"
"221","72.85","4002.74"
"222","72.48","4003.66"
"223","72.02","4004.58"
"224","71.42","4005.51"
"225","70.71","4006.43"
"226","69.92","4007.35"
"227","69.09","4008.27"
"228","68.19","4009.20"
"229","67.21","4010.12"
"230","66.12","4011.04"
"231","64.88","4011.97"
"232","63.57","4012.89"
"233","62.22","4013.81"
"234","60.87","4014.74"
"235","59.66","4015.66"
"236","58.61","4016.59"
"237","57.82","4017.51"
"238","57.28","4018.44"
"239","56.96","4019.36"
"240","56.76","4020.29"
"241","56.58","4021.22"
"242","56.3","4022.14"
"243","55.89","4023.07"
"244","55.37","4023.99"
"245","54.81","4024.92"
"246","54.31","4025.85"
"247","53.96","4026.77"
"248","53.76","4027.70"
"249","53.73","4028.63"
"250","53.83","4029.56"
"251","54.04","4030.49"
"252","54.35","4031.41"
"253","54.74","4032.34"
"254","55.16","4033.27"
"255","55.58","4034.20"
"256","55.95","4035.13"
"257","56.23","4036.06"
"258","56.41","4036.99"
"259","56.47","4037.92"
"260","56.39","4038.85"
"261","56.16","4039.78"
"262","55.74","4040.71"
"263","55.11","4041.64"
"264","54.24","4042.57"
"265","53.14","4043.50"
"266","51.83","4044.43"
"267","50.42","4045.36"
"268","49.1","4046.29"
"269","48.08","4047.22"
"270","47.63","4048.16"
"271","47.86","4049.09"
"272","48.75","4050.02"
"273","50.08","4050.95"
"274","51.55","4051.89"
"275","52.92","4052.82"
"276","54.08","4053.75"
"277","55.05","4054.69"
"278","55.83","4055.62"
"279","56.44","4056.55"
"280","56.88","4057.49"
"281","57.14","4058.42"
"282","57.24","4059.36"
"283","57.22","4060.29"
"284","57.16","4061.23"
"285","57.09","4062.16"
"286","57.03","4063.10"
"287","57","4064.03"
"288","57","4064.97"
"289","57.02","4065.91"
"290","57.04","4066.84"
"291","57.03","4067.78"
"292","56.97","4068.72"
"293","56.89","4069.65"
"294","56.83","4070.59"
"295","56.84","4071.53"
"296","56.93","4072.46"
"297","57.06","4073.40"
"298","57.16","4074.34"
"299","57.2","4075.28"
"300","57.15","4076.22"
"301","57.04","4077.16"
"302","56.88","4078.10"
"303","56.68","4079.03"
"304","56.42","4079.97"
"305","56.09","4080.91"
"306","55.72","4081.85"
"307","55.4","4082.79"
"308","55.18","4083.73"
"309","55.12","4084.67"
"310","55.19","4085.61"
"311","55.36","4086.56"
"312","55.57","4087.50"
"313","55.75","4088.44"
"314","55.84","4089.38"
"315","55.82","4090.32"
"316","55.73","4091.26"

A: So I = 1.27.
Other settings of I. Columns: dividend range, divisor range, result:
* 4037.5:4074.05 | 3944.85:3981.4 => 1.39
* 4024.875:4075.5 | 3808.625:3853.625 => 1.37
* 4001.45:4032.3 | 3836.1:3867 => 1.46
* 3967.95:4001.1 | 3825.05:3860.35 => 1.31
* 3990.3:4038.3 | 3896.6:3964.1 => 1.21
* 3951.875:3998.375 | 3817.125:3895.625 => 1.11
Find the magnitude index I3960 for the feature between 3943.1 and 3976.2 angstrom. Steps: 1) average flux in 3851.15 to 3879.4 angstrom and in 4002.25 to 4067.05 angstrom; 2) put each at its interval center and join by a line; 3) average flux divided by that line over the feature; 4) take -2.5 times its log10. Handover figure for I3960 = 0.22 mag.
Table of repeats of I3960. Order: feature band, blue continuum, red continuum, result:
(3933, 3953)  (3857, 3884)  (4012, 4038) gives -0.12 mag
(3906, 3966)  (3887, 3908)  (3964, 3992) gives -0.13 mag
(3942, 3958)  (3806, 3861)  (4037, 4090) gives -0.19 mag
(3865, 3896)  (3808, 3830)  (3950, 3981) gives -0.19 mag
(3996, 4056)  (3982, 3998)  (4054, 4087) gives 0.09 mag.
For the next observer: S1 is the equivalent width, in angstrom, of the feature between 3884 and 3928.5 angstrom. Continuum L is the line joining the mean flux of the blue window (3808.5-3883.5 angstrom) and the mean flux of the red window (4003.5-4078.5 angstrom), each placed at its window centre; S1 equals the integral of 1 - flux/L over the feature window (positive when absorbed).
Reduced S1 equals -3.5 angstrom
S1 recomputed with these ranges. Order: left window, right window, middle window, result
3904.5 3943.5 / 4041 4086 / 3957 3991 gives 8.05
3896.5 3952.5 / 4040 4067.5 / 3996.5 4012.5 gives -4.85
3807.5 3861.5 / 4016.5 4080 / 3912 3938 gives -3.35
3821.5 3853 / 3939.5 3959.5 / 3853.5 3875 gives 0.45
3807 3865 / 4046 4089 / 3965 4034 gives -4.94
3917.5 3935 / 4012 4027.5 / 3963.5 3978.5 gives 8.38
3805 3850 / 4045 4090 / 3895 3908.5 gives -1.25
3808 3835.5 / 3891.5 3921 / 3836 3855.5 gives 0.89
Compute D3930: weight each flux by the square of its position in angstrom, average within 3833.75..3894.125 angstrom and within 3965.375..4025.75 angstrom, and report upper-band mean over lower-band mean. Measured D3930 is 1.27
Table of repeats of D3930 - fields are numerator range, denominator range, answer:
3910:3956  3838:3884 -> 1.26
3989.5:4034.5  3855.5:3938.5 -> 1.31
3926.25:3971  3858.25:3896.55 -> 1.04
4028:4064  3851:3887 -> 1.23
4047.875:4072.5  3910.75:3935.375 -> 1.07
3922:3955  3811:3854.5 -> 1.36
